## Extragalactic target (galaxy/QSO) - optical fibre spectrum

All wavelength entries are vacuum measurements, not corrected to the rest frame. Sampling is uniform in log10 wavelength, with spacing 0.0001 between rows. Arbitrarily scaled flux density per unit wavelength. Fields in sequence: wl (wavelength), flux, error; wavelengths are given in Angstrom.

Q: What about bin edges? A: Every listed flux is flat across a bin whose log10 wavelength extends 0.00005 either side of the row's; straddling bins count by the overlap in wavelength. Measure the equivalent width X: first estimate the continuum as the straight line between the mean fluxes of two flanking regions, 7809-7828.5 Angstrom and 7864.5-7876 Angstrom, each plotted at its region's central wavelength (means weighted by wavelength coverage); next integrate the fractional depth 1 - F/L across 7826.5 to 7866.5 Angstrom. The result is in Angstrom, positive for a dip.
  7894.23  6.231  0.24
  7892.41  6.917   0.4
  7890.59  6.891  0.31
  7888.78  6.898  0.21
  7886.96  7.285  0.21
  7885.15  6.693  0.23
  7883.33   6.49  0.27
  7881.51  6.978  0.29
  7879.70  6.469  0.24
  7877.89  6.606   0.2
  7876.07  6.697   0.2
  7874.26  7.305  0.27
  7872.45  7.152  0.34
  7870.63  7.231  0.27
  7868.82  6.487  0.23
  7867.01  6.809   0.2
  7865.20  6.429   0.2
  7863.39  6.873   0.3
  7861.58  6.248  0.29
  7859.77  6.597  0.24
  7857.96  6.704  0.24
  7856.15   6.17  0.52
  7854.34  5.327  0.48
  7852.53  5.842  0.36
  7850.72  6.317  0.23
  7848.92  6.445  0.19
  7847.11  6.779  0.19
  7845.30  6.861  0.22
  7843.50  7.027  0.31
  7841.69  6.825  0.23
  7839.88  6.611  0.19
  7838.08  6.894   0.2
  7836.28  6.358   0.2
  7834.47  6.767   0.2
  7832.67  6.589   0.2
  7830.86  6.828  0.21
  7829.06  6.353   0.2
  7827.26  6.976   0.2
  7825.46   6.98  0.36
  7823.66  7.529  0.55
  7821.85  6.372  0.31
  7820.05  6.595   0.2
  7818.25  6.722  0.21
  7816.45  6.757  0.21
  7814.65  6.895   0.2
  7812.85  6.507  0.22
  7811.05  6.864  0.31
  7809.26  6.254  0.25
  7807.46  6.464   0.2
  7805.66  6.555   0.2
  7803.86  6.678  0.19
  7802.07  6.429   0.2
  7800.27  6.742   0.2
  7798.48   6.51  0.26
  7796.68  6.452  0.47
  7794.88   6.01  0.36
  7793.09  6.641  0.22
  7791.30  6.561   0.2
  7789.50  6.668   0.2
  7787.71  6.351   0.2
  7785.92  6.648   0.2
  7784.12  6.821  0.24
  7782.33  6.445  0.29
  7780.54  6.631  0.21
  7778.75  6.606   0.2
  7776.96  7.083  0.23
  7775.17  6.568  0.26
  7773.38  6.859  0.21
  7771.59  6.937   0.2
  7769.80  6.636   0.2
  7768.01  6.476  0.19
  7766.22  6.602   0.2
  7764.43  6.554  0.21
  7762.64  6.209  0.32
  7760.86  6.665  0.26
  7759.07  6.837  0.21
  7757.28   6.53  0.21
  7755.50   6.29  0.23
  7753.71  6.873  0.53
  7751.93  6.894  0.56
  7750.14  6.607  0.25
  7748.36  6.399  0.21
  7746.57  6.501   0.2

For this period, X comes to 1.8 Angstrom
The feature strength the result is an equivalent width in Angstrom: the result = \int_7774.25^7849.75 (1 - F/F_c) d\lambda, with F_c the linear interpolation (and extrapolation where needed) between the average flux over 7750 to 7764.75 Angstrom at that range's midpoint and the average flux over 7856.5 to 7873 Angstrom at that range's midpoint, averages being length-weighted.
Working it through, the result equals -0.1 Angstrom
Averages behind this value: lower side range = 6.61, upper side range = 6.7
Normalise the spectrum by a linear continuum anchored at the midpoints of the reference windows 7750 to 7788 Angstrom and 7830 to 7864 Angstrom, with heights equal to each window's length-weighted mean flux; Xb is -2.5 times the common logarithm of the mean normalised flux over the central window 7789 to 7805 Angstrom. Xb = 0.01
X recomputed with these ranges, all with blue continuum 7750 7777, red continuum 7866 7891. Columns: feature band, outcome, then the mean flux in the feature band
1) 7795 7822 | 0.62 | 6.58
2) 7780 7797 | 0.44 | 6.52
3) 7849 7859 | 1.03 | 6.11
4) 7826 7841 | 0.21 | 6.68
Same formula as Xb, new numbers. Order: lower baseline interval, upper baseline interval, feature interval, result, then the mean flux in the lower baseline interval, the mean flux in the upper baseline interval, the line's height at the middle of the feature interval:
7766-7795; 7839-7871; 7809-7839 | -0.03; 6.64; 6.52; 6.57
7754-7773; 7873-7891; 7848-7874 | 0.05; 6.59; 6.84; 6.79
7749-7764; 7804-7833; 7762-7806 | 0.01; 6.61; 6.7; 6.65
